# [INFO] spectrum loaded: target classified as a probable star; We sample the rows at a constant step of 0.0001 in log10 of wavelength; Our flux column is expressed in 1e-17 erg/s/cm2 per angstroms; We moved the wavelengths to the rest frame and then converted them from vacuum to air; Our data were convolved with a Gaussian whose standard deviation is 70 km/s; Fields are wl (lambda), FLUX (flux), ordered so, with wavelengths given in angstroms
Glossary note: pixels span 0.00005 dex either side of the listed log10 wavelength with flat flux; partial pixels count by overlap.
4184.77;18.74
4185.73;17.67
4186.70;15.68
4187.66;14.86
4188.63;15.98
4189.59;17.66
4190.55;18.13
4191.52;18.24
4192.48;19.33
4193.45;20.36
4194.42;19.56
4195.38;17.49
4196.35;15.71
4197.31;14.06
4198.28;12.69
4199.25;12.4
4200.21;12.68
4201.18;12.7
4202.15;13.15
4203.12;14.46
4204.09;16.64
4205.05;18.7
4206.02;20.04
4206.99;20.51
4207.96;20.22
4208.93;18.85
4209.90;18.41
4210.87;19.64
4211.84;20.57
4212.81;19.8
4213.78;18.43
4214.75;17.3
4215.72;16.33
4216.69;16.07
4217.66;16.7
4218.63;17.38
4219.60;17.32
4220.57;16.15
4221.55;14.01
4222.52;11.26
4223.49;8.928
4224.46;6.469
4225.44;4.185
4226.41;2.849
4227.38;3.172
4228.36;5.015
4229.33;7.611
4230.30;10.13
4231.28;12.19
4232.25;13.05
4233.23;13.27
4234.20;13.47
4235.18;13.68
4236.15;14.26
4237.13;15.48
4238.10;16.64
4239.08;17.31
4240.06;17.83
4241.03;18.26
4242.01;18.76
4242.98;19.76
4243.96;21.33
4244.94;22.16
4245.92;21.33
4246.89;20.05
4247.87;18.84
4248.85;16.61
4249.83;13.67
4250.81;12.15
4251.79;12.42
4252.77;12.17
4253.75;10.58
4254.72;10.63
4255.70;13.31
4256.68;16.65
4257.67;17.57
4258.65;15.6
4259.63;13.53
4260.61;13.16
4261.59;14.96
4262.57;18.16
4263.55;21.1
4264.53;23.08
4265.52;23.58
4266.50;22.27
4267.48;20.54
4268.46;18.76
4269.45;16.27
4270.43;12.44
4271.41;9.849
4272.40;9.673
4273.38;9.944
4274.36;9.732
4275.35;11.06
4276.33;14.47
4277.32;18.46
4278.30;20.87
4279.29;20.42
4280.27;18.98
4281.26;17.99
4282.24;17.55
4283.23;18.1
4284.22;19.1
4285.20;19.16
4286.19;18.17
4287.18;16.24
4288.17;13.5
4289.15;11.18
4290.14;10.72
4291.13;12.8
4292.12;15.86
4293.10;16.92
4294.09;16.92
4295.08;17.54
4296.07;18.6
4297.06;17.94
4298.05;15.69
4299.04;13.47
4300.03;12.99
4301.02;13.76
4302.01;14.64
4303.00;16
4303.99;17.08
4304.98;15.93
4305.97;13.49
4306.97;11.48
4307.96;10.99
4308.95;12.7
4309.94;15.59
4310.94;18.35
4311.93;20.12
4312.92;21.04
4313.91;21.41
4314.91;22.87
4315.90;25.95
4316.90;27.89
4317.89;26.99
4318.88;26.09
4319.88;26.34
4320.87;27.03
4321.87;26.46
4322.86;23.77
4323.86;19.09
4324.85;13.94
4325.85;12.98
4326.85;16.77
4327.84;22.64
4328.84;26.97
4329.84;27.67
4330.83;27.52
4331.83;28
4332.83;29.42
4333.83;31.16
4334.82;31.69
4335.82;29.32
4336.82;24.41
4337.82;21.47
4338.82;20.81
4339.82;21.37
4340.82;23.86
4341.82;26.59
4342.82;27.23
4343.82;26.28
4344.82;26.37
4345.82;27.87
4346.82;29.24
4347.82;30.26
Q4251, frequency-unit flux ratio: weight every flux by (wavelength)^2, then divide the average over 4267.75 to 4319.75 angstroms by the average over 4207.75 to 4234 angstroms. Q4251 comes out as 1.29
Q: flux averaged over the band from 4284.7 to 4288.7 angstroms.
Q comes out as 16.7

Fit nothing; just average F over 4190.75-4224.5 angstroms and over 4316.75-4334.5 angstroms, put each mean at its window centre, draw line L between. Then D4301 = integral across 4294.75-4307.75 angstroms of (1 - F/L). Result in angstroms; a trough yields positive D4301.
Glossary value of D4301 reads 4.37 angstroms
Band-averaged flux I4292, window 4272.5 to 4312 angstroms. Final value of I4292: 15.5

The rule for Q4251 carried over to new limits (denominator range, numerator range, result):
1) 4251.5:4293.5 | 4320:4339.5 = 1.58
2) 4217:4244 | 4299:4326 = 1.53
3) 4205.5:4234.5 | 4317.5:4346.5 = 1.88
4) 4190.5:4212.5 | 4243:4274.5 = 0.97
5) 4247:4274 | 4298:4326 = 1.25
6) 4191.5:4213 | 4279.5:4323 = 1.10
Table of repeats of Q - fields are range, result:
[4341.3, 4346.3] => 26.9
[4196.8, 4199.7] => 13.1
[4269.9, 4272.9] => 10.7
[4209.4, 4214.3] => 19.3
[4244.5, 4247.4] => 21.2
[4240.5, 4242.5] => 18.6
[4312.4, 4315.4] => 21.8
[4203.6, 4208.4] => 19.2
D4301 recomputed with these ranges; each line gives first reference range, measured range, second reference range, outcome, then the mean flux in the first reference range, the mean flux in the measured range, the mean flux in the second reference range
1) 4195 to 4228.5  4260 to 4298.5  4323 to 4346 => 6.8 angstroms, 14.7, 16.4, 24.4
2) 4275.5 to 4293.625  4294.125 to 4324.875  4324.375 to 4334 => 2.5 angstroms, 16.6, 18.9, 23.5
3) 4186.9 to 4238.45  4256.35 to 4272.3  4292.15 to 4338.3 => 0.5 angstroms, 14.8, 17.2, 20.6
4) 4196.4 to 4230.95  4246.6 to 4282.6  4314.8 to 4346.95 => 5.8 angstroms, 14.1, 15.8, 25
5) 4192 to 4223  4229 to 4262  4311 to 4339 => 6.8 angstroms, 16.8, 15.3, 24.2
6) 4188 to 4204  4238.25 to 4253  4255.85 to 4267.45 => 0.0 angstroms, 15.9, 17.6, 18.1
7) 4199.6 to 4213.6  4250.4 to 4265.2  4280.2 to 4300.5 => 1.4 angstroms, 17.6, 15.1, 16.1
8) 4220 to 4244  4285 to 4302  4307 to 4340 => 3.6 angstroms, 12.5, 15.3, 22.9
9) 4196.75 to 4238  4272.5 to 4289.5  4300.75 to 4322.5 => 1.8 angstroms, 14.1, 16.1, 19.7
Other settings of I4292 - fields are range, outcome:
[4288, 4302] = 14.9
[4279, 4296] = 16.5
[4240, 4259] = 16.5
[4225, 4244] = 12.7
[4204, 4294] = 15.6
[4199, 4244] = 14.7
